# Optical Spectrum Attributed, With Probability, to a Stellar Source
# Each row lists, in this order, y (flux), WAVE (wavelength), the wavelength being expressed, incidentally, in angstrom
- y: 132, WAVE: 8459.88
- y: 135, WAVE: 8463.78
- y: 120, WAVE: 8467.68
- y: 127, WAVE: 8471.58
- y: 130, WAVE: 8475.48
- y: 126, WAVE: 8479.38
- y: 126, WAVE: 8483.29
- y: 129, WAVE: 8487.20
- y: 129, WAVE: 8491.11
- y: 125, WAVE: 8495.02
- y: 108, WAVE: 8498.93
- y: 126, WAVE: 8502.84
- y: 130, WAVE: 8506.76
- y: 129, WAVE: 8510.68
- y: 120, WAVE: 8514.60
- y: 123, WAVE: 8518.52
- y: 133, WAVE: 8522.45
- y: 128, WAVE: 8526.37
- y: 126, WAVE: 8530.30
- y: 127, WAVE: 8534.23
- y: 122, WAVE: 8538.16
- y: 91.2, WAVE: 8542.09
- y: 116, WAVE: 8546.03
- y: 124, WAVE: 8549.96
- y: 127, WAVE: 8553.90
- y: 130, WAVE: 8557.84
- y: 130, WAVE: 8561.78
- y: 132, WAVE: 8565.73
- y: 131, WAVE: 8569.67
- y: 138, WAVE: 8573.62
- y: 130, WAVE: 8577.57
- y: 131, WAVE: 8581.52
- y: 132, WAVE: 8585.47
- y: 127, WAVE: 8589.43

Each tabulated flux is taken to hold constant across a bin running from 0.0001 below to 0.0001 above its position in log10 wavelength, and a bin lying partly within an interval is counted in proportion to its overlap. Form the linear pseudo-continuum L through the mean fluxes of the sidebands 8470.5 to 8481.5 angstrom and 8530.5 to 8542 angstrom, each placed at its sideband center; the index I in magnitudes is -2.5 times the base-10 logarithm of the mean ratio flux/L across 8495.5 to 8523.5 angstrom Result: -0.008 mag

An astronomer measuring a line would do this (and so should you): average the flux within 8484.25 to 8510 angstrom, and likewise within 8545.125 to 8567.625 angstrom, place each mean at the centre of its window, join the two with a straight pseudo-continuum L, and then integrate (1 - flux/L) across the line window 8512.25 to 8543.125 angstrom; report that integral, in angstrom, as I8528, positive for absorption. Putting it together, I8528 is 0.9 angstrom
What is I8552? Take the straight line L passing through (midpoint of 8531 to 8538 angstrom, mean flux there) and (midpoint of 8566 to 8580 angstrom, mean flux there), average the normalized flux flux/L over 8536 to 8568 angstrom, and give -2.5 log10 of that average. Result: 0.06 mag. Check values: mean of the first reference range 126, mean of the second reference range 133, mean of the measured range 122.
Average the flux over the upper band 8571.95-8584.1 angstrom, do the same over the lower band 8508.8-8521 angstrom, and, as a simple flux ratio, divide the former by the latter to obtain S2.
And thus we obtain 1.07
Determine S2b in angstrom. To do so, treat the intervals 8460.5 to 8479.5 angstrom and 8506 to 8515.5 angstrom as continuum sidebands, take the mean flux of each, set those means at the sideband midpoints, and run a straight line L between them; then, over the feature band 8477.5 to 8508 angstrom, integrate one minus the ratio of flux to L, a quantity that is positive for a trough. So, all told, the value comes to 0.59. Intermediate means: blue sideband 128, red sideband 127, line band 125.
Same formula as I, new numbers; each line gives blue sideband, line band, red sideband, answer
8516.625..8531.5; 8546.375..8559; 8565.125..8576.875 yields 0.05 mag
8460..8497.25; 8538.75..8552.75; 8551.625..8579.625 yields 0.16 mag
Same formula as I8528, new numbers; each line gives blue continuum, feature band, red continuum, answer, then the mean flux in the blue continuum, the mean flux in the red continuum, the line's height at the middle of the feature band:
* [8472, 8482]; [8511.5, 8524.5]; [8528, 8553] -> -0.44 angstrom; 128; 118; 122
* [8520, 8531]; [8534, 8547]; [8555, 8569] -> 1.75 angstrom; 129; 130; 130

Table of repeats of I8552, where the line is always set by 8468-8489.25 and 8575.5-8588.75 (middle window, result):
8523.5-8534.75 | 0.01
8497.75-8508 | 0.05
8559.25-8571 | -0.01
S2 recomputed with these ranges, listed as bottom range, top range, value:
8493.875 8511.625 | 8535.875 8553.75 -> 0.93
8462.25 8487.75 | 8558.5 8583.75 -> 1.04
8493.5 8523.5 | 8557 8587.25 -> 1.06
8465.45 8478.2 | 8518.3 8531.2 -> 1.02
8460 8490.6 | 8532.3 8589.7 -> 0.98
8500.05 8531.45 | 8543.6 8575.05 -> 1.01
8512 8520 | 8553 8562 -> 1.06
